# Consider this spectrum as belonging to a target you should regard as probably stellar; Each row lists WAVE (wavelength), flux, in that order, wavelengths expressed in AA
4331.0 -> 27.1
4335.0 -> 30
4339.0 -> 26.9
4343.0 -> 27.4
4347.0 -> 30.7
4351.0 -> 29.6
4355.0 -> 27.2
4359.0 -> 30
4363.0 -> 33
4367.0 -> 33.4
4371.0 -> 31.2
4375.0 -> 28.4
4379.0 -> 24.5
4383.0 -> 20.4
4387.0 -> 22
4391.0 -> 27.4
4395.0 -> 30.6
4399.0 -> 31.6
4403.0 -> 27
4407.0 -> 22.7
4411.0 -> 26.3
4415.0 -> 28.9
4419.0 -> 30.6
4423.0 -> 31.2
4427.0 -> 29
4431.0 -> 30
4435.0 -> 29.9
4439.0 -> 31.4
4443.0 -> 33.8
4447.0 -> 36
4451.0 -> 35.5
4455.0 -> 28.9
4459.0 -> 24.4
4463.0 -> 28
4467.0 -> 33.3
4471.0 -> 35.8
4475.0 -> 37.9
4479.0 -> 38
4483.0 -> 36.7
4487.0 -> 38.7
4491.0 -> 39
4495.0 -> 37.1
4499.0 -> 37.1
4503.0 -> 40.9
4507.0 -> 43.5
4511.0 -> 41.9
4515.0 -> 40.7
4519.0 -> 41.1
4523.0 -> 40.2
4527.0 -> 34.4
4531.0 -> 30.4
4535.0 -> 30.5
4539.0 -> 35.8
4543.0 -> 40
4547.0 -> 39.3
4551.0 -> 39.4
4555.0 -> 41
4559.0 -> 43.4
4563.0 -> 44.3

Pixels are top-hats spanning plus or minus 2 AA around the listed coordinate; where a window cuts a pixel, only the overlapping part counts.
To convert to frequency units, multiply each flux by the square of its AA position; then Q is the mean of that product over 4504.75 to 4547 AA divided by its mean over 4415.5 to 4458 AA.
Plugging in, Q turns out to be 1.26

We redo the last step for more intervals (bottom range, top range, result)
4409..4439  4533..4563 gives 1.39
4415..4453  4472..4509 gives 1.25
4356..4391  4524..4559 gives 1.43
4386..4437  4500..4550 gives 1.42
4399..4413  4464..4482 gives 1.41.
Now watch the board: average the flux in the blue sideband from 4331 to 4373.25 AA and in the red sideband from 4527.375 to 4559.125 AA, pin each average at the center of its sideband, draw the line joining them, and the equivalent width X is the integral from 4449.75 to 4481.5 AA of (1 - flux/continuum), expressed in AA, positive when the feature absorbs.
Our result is 1.3 AA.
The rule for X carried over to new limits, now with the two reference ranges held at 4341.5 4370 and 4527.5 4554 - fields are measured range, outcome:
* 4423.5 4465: 2.9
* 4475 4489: -1.5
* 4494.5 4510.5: -2.4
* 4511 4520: -1.5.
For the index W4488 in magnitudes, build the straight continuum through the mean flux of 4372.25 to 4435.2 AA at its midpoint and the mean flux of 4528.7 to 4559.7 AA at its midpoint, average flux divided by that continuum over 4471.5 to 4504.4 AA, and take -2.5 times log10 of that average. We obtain -0.14 mag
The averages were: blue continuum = 27.5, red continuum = 37.2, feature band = 38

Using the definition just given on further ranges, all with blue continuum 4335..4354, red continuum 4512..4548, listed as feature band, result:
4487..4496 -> -0.09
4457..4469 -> 0.19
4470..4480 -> -0.08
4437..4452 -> -0.03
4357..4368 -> -0.09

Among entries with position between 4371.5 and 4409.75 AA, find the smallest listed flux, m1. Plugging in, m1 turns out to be 20.4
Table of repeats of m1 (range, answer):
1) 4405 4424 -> 22.7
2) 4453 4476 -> 24.4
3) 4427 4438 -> 29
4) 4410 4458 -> 26.3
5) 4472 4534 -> 30.4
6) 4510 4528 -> 34.4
